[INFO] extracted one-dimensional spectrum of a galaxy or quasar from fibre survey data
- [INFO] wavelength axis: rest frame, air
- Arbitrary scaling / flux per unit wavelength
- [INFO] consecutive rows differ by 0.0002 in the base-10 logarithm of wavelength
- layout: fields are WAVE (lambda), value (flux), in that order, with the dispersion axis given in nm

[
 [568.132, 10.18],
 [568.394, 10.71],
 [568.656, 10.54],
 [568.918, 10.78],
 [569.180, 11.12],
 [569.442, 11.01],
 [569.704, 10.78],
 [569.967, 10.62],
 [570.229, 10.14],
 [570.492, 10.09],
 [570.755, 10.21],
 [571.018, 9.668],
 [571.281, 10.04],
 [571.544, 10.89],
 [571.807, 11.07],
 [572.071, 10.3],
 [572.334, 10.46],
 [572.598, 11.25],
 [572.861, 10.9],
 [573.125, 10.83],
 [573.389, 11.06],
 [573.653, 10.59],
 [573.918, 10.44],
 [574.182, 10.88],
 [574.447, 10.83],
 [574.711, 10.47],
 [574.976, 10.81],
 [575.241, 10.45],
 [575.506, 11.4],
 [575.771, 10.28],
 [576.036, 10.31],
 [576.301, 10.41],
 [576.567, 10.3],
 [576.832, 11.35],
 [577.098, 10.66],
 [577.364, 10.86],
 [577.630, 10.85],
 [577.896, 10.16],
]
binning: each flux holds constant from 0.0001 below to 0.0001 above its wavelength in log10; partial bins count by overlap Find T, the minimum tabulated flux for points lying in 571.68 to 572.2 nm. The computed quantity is 10.3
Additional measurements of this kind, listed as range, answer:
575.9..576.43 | 10.31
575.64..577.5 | 10.28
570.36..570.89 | 10.09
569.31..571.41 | 9.668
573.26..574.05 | 10.44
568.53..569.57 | 10.54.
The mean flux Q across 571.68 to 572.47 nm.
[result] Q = 10.6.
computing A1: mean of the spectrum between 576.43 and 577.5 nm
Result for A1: 10.8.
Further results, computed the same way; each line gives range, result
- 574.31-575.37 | 10.6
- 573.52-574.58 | 10.7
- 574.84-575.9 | 10.7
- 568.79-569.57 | 11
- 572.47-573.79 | 10.9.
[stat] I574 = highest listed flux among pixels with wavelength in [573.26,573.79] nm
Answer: 11.06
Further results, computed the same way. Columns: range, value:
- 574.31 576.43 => 11.4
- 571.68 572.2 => 11.07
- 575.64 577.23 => 11.35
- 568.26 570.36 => 11.12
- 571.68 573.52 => 11.25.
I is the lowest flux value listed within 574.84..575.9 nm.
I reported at 10.28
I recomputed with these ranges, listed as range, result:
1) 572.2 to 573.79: 10.46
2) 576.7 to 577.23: 10.66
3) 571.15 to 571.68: 10.04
